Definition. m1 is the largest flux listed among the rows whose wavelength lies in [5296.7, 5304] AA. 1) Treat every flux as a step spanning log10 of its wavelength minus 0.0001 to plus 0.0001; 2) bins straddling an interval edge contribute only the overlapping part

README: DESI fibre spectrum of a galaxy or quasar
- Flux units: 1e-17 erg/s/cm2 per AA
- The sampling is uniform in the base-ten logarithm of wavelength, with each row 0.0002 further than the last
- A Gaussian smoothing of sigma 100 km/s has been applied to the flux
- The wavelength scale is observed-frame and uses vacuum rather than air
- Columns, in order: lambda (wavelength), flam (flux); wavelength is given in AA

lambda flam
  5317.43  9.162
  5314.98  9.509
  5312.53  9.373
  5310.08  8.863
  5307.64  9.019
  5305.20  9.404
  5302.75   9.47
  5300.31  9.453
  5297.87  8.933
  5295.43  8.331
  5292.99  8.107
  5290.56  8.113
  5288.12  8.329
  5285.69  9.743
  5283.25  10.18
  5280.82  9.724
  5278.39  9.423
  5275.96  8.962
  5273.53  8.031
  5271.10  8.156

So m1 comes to 9.47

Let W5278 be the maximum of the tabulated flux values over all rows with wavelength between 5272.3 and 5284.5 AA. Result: 10.18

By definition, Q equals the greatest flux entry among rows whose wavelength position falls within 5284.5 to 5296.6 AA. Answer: 9.743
